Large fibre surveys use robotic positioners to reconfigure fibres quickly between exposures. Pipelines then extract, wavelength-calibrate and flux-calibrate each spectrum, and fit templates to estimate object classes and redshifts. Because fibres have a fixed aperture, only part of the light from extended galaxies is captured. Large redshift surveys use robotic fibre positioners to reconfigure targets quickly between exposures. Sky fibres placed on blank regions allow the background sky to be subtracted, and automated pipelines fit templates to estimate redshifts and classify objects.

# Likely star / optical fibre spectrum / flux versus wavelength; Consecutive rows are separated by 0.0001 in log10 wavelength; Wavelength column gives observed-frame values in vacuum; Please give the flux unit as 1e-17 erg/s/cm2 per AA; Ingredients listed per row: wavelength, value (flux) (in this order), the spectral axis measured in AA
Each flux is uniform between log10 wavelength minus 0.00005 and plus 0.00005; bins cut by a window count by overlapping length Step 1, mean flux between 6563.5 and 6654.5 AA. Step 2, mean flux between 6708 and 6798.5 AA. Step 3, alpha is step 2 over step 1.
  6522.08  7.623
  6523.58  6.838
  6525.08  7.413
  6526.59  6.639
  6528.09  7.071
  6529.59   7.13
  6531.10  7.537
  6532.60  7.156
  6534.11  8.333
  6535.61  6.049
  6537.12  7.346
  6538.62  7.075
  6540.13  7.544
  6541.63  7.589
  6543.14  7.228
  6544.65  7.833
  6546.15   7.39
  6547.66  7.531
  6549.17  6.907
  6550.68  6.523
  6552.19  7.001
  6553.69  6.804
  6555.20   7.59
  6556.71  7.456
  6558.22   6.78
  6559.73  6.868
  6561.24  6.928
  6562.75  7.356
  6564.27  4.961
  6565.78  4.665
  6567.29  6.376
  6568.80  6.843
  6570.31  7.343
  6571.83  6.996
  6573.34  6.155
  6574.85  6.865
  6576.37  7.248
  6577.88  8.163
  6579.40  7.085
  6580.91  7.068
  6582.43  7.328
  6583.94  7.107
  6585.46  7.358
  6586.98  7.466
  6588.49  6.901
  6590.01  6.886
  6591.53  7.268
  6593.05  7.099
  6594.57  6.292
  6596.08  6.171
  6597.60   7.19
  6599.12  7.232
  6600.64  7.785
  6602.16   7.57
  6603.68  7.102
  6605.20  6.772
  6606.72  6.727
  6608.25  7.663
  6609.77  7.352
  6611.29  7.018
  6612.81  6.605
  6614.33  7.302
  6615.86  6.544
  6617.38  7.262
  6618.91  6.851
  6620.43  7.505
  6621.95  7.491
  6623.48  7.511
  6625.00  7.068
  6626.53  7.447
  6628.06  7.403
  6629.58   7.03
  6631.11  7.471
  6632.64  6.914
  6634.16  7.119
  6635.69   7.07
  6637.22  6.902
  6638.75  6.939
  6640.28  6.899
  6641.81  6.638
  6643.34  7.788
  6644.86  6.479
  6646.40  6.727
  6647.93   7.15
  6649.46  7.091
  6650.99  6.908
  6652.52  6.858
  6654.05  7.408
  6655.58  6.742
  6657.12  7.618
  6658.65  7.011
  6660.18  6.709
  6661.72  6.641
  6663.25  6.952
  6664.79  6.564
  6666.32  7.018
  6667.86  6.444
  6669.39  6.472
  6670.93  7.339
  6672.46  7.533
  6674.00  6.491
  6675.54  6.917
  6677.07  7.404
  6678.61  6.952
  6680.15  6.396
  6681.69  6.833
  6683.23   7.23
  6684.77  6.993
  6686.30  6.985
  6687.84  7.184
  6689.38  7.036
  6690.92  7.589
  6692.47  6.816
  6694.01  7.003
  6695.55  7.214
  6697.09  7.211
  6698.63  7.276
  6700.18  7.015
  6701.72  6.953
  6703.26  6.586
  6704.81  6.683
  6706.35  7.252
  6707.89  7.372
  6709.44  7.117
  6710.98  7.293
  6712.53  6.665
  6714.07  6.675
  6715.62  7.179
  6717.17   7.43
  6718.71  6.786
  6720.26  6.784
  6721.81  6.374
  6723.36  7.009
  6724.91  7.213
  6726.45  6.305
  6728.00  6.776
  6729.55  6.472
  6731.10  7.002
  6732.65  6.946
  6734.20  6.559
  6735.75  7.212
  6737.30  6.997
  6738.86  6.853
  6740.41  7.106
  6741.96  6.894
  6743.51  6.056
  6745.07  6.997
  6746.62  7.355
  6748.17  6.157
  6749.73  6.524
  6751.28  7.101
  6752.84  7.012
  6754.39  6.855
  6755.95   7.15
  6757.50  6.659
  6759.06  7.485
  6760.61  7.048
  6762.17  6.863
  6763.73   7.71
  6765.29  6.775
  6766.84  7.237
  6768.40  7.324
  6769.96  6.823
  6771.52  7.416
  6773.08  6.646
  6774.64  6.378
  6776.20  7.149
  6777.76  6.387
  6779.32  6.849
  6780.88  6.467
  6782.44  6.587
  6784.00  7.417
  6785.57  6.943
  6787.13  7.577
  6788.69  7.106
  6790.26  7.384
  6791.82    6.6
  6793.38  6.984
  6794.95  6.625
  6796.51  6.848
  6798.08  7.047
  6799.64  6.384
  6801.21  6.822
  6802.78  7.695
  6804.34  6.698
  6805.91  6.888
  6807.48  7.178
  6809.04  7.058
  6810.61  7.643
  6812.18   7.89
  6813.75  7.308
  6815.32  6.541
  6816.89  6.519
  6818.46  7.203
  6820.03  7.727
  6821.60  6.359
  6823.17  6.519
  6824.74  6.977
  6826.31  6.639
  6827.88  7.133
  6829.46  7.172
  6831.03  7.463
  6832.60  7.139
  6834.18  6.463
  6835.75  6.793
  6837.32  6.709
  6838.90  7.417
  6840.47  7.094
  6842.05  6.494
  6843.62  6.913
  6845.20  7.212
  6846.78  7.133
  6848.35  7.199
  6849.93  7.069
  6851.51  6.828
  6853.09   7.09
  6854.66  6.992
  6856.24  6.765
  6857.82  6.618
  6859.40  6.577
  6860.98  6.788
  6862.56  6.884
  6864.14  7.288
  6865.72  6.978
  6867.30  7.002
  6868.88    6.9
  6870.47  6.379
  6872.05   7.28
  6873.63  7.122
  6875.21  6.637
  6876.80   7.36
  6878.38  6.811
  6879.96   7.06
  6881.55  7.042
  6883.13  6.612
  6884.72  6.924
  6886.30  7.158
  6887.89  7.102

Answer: 0.99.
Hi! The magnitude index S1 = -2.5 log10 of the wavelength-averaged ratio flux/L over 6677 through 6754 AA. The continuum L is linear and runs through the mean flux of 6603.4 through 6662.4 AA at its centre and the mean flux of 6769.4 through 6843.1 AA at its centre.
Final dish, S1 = 0.01 mag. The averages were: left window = 7.07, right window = 6.96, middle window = 6.93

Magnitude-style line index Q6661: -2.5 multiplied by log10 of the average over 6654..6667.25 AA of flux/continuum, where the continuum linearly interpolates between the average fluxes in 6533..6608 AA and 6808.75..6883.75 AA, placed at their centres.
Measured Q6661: 0.01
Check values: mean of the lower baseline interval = 7.03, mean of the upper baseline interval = 6.97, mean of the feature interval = 6.93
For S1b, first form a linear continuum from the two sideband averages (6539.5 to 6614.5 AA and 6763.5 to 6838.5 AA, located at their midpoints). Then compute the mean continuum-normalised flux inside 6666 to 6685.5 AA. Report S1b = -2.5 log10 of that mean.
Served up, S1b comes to 0.01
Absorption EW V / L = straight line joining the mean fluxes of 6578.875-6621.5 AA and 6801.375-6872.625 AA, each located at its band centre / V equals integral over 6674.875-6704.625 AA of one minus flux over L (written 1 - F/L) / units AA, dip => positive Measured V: 0.1 AA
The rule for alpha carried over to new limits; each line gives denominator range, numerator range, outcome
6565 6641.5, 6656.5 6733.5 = 0.99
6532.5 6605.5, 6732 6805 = 0.99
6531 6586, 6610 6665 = 1.00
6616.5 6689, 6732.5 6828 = 0.99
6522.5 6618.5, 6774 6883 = 0.99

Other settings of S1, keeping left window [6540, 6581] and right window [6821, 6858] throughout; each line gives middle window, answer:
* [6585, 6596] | -0.004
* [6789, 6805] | 0.003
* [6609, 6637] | -0.032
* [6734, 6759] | 0.012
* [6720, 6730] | 0.037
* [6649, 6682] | 0.004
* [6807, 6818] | -0.035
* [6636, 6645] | -0.005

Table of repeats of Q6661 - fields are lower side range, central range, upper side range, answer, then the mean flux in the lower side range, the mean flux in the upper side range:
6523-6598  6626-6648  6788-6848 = -0.01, 7.01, 7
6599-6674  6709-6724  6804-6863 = 0.02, 7.07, 6.98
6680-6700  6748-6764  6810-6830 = 0.01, 7.08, 7.04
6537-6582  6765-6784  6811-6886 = 0.02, 6.98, 6.96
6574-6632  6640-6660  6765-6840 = 0.01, 7.16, 6.98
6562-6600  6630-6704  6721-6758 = -0.02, 6.86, 6.82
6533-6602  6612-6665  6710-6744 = -0.02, 7.03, 6.85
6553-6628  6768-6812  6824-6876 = 0.00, 7.01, 6.94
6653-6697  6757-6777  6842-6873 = -0.01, 6.98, 6.93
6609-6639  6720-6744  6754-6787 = 0.04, 7.14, 6.97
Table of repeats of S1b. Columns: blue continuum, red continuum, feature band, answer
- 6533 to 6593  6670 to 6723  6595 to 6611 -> -0.02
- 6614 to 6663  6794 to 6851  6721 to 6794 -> 0.02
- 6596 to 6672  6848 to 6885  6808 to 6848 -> -0.01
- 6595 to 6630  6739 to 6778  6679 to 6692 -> 0.00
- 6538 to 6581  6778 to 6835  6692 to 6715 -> -0.01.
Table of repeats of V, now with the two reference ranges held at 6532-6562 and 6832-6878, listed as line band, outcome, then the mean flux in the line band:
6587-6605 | 0.3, 7.06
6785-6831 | -0.3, 7.02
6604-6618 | 0.2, 7.03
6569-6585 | 0.1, 7.13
